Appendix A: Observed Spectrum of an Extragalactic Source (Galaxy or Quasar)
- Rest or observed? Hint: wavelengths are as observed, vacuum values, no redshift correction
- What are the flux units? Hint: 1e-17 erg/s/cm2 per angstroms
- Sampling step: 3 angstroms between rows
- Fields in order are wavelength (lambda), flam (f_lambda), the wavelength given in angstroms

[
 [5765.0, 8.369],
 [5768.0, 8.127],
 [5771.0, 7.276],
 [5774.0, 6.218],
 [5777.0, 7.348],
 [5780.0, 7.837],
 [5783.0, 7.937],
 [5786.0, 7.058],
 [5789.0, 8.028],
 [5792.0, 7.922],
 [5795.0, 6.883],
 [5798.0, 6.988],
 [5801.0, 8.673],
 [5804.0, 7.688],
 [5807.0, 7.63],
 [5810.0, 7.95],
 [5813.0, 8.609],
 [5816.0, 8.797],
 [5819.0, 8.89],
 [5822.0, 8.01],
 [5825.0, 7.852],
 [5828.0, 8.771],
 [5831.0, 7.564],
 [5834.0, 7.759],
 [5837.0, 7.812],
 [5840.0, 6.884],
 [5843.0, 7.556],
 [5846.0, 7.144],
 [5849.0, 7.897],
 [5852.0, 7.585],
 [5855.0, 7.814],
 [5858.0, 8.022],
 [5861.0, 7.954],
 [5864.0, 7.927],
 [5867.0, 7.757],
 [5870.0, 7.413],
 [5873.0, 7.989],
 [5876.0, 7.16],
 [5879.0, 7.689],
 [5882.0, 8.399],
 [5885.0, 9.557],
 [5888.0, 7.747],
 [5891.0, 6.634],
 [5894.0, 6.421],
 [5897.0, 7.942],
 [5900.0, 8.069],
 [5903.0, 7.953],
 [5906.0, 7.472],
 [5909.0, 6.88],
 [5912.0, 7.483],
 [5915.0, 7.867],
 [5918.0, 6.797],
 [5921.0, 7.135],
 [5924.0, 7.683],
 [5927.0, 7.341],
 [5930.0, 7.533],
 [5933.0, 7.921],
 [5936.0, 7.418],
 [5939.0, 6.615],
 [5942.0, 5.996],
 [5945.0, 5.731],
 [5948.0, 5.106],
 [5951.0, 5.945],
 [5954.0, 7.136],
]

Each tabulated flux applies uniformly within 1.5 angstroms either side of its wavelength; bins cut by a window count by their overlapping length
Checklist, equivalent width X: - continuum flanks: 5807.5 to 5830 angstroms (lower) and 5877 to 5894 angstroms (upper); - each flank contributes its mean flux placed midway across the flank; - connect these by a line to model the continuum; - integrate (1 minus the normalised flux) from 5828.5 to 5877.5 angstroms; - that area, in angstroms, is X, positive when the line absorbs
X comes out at 2.6 angstroms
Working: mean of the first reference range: 8.36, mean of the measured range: 7.66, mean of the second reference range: 7.84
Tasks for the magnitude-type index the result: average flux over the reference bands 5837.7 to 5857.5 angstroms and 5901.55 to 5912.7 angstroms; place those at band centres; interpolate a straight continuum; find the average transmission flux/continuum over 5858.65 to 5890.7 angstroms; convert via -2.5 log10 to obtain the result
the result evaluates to -0.060 mag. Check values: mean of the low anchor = 7.52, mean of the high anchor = 7.44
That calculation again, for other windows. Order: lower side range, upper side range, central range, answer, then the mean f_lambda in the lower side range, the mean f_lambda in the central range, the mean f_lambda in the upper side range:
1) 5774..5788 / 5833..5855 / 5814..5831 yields -0.122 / 7.42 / 8.39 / 7.53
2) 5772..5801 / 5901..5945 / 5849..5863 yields -0.074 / 7.42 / 7.85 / 7.25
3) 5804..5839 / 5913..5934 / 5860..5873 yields 0.006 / 8.11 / 7.78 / 7.46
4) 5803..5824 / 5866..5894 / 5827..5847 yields 0.060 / 8.23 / 7.63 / 7.74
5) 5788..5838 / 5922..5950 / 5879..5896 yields -0.068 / 7.99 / 7.75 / 6.81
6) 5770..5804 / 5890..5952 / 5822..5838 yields -0.087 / 7.48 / 7.96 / 7.06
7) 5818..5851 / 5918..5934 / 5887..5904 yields 0.018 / 7.81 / 7.44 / 7.44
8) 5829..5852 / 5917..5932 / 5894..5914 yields -0.023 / 7.55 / 7.55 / 7.34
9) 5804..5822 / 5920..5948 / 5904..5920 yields -0.020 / 8.29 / 7.32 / 6.94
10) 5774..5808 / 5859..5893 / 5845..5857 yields 0.014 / 7.57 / 7.65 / 7.82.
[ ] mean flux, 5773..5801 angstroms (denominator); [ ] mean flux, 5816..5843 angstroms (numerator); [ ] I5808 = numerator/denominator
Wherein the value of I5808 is 1.07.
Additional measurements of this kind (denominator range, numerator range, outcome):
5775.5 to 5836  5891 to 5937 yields 0.94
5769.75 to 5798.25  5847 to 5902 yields 1.06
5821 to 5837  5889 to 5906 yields 0.93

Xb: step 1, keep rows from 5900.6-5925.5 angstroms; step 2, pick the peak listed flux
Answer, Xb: 7.953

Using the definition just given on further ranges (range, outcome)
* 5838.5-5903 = 9.557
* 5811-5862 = 8.89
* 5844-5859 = 8.022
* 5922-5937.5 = 7.921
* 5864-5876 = 7.989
